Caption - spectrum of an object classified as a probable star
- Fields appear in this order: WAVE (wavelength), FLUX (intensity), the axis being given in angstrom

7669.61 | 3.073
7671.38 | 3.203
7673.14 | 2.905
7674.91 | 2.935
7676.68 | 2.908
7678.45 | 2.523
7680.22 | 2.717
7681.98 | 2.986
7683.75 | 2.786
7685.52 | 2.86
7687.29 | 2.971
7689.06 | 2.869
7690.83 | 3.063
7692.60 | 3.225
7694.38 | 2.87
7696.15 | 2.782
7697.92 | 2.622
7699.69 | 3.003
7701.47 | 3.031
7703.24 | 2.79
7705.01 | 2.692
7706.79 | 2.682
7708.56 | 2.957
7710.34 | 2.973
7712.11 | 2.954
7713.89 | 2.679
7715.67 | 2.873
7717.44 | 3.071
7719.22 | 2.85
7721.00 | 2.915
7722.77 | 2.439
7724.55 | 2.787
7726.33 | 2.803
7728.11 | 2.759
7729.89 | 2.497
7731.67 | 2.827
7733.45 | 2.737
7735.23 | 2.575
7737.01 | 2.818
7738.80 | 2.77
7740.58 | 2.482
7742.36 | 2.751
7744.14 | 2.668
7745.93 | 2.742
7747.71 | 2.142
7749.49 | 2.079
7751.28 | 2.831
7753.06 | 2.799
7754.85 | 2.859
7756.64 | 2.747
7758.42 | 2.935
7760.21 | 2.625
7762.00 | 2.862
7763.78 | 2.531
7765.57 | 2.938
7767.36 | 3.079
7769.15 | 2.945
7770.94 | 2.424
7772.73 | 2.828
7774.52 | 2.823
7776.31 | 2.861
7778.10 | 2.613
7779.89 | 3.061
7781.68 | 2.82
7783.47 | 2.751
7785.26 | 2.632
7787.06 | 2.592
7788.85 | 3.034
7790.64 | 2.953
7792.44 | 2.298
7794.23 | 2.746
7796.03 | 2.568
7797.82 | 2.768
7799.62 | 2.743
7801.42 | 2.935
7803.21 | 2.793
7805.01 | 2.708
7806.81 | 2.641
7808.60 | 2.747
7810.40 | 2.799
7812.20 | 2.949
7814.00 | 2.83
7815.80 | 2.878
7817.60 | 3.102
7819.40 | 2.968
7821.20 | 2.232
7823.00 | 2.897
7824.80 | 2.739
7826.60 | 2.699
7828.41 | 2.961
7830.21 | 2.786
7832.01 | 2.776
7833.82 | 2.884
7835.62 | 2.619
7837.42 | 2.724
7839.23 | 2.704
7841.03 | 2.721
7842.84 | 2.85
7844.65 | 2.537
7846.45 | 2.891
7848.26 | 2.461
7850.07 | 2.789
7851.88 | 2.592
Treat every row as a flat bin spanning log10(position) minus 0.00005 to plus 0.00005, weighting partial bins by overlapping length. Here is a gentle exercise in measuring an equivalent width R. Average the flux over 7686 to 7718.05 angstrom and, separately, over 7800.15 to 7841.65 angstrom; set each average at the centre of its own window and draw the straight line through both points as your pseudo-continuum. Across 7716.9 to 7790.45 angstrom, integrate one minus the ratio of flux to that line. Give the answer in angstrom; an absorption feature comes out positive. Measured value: 2.76 angstrom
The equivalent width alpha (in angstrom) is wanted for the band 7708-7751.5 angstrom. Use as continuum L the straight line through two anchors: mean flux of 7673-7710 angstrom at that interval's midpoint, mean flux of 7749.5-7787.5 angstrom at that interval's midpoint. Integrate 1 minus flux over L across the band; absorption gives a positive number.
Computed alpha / 1.6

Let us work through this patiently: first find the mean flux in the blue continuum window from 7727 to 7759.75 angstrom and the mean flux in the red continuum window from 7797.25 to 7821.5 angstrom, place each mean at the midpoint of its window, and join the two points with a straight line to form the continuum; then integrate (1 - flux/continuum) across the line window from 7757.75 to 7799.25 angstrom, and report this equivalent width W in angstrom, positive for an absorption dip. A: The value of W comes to -0.4 angstrom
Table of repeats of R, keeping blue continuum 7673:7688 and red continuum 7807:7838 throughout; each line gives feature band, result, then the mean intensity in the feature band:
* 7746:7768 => 0.9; 2.7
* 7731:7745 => 0.6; 2.7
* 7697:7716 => -0.1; 2.84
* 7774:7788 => 0.2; 2.77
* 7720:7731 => 0.5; 2.7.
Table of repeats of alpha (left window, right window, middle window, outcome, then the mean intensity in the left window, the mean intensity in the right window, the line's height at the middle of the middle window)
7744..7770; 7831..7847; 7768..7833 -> -1.1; 2.72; 2.74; 2.73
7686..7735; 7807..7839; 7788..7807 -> 0.4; 2.84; 2.79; 2.8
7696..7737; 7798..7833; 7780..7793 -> 0.2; 2.8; 2.8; 2.8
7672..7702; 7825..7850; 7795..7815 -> 0.0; 2.89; 2.74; 2.77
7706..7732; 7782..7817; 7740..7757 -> 1.1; 2.8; 2.76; 2.79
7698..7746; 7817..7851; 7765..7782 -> -0.4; 2.78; 2.75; 2.77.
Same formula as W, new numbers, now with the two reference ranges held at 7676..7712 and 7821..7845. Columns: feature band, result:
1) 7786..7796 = 0.3 angstrom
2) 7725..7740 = 0.6 angstrom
